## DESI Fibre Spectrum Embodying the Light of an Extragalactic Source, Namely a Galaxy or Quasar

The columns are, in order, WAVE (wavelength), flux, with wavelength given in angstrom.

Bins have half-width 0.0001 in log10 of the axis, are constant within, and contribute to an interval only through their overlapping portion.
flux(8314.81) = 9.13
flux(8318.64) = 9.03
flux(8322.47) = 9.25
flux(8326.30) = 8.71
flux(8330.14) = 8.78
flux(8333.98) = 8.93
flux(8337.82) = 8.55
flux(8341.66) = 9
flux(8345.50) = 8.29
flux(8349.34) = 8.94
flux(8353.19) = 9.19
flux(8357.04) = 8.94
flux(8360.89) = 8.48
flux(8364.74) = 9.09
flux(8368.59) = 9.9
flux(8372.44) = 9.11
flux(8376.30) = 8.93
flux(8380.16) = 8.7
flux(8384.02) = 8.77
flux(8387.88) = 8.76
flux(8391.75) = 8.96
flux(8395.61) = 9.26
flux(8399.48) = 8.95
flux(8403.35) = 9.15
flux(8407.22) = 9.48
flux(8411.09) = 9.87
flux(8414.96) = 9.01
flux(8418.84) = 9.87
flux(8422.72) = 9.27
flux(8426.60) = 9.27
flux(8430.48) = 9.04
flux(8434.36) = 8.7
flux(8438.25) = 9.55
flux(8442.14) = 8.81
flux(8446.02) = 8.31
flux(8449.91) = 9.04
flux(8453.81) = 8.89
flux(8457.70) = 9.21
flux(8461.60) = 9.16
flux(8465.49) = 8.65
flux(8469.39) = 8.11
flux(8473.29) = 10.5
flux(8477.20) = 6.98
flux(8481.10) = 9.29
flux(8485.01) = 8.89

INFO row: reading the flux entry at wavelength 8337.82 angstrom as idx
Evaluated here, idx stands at 8.55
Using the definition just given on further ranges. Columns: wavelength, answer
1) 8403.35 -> 9.15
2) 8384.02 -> 8.77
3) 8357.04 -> 8.94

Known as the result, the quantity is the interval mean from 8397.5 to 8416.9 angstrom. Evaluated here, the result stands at 9.29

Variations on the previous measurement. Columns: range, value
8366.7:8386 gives 9.08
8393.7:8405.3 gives 9.12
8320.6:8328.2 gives 8.98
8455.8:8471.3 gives 8.78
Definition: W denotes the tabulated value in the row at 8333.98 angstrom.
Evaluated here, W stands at 8.93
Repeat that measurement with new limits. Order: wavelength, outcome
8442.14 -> 8.81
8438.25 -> 9.55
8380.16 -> 8.7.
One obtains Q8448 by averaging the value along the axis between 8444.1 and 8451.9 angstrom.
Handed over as 8.67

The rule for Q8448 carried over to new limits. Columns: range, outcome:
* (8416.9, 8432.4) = 9.36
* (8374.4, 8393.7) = 8.82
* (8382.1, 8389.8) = 8.77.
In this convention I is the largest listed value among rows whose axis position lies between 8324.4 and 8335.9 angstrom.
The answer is 8.93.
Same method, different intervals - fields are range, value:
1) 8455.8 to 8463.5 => 9.21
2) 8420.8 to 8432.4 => 9.27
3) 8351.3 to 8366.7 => 9.19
